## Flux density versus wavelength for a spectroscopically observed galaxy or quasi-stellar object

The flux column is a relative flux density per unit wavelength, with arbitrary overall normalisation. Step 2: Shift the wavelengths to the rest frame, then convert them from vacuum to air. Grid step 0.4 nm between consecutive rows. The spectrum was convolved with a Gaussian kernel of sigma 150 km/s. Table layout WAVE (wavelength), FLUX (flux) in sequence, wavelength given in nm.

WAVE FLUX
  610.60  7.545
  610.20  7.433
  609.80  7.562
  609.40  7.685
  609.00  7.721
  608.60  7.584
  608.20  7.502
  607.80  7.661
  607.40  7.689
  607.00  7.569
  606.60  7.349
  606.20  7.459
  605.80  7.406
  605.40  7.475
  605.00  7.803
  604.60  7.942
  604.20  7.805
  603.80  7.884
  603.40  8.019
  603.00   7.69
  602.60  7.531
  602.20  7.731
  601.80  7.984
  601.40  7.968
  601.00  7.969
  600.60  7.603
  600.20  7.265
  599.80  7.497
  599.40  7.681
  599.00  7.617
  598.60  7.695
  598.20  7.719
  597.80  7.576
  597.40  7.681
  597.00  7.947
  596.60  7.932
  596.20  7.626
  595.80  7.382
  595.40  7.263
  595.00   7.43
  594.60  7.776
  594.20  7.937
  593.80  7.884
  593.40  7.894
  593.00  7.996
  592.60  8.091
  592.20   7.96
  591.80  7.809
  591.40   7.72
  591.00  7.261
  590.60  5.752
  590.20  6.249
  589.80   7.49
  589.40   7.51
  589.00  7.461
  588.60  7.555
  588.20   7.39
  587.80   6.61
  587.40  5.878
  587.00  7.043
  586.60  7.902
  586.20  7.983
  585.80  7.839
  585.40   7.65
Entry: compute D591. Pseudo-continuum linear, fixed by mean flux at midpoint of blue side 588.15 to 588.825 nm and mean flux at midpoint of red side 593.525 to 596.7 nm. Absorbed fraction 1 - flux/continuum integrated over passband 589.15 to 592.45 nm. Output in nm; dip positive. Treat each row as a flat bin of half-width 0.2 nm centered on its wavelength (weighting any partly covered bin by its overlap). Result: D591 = 0.14 nm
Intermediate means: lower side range 7.49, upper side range 7.65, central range 7.24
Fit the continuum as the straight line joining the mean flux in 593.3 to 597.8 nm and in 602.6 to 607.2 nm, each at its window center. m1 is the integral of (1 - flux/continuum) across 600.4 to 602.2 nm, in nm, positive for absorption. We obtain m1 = -0.04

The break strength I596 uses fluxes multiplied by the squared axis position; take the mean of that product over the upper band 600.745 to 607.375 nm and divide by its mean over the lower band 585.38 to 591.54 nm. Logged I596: 1.13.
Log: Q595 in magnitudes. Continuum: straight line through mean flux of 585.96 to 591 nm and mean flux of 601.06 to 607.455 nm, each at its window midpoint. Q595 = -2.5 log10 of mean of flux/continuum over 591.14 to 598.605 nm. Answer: -0.06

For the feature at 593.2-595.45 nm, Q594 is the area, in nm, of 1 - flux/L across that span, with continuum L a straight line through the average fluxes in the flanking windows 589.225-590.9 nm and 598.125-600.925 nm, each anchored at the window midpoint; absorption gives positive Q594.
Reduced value -0.185 nm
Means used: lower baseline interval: 6.77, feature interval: 7.73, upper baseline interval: 7.59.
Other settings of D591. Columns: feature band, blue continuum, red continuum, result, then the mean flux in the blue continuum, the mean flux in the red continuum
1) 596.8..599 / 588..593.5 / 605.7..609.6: -0.07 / 7.43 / 7.57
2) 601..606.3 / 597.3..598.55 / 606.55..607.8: -0.10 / 7.66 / 7.58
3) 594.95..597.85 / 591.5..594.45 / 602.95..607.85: 0.09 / 7.93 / 7.67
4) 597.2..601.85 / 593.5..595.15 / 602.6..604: 0.07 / 7.77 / 7.82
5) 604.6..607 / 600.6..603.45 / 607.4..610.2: 0.05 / 7.82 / 7.61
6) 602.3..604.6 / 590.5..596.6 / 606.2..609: -0.07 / 7.63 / 7.56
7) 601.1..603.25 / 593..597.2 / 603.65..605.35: 0.00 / 7.72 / 7.82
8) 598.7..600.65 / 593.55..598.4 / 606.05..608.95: 0.03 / 7.68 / 7.56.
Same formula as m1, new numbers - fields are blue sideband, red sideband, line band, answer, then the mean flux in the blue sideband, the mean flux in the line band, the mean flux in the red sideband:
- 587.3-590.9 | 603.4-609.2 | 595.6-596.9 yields -0.08 nm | 6.92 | 7.67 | 7.65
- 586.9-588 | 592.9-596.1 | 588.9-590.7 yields -0.02 nm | 6.46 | 6.92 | 7.68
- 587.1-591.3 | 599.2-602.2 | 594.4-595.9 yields -0.03 nm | 6.94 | 7.47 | 7.71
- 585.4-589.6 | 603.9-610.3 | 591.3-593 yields -0.12 nm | 7.33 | 7.92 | 7.61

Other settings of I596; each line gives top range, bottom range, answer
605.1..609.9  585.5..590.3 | 1.11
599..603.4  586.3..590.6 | 1.14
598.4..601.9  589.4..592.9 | 1.08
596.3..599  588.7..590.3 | 1.10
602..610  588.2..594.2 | 1.07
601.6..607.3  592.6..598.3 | 1.02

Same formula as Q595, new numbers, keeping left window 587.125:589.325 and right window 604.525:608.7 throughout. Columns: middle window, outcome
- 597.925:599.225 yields -0.050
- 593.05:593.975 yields -0.106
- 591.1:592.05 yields -0.089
